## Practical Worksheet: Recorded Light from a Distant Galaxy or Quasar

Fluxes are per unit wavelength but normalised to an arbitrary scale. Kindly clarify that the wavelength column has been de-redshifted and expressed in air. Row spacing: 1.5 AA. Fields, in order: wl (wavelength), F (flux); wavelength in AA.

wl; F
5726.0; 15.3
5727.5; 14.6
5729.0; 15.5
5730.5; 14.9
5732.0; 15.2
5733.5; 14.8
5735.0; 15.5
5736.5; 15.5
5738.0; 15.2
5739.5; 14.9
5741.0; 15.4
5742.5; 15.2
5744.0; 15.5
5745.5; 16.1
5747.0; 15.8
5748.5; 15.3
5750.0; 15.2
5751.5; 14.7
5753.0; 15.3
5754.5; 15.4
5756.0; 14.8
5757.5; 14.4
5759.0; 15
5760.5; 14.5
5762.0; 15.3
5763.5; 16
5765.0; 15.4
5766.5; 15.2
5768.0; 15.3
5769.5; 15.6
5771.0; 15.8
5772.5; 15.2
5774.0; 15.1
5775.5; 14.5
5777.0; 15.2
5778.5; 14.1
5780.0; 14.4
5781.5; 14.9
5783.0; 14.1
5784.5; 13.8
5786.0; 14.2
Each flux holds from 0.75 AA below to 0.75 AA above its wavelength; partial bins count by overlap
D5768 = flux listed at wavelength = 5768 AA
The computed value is 15.3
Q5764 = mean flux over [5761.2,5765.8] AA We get 15.6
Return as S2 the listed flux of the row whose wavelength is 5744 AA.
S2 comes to 15.5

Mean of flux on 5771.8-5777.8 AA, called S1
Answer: 15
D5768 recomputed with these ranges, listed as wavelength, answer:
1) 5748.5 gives 15.3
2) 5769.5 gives 15.6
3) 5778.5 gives 14.1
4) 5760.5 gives 14.5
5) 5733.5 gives 14.8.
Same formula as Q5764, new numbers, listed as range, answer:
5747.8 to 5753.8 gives 15.1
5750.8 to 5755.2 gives 15.1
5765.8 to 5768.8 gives 15.3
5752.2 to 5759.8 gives 15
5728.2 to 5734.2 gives 15.1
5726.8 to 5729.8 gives 15.1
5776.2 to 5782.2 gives 14.6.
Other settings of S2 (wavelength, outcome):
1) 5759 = 15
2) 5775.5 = 14.5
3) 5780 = 14.4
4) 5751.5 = 14.7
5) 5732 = 15.2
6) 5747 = 15.8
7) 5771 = 15.8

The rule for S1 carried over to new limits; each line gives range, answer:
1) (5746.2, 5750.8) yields 15.4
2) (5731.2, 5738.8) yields 15.2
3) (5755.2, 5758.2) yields 14.6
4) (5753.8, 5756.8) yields 15.1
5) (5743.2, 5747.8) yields 15.8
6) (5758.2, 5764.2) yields 15.2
